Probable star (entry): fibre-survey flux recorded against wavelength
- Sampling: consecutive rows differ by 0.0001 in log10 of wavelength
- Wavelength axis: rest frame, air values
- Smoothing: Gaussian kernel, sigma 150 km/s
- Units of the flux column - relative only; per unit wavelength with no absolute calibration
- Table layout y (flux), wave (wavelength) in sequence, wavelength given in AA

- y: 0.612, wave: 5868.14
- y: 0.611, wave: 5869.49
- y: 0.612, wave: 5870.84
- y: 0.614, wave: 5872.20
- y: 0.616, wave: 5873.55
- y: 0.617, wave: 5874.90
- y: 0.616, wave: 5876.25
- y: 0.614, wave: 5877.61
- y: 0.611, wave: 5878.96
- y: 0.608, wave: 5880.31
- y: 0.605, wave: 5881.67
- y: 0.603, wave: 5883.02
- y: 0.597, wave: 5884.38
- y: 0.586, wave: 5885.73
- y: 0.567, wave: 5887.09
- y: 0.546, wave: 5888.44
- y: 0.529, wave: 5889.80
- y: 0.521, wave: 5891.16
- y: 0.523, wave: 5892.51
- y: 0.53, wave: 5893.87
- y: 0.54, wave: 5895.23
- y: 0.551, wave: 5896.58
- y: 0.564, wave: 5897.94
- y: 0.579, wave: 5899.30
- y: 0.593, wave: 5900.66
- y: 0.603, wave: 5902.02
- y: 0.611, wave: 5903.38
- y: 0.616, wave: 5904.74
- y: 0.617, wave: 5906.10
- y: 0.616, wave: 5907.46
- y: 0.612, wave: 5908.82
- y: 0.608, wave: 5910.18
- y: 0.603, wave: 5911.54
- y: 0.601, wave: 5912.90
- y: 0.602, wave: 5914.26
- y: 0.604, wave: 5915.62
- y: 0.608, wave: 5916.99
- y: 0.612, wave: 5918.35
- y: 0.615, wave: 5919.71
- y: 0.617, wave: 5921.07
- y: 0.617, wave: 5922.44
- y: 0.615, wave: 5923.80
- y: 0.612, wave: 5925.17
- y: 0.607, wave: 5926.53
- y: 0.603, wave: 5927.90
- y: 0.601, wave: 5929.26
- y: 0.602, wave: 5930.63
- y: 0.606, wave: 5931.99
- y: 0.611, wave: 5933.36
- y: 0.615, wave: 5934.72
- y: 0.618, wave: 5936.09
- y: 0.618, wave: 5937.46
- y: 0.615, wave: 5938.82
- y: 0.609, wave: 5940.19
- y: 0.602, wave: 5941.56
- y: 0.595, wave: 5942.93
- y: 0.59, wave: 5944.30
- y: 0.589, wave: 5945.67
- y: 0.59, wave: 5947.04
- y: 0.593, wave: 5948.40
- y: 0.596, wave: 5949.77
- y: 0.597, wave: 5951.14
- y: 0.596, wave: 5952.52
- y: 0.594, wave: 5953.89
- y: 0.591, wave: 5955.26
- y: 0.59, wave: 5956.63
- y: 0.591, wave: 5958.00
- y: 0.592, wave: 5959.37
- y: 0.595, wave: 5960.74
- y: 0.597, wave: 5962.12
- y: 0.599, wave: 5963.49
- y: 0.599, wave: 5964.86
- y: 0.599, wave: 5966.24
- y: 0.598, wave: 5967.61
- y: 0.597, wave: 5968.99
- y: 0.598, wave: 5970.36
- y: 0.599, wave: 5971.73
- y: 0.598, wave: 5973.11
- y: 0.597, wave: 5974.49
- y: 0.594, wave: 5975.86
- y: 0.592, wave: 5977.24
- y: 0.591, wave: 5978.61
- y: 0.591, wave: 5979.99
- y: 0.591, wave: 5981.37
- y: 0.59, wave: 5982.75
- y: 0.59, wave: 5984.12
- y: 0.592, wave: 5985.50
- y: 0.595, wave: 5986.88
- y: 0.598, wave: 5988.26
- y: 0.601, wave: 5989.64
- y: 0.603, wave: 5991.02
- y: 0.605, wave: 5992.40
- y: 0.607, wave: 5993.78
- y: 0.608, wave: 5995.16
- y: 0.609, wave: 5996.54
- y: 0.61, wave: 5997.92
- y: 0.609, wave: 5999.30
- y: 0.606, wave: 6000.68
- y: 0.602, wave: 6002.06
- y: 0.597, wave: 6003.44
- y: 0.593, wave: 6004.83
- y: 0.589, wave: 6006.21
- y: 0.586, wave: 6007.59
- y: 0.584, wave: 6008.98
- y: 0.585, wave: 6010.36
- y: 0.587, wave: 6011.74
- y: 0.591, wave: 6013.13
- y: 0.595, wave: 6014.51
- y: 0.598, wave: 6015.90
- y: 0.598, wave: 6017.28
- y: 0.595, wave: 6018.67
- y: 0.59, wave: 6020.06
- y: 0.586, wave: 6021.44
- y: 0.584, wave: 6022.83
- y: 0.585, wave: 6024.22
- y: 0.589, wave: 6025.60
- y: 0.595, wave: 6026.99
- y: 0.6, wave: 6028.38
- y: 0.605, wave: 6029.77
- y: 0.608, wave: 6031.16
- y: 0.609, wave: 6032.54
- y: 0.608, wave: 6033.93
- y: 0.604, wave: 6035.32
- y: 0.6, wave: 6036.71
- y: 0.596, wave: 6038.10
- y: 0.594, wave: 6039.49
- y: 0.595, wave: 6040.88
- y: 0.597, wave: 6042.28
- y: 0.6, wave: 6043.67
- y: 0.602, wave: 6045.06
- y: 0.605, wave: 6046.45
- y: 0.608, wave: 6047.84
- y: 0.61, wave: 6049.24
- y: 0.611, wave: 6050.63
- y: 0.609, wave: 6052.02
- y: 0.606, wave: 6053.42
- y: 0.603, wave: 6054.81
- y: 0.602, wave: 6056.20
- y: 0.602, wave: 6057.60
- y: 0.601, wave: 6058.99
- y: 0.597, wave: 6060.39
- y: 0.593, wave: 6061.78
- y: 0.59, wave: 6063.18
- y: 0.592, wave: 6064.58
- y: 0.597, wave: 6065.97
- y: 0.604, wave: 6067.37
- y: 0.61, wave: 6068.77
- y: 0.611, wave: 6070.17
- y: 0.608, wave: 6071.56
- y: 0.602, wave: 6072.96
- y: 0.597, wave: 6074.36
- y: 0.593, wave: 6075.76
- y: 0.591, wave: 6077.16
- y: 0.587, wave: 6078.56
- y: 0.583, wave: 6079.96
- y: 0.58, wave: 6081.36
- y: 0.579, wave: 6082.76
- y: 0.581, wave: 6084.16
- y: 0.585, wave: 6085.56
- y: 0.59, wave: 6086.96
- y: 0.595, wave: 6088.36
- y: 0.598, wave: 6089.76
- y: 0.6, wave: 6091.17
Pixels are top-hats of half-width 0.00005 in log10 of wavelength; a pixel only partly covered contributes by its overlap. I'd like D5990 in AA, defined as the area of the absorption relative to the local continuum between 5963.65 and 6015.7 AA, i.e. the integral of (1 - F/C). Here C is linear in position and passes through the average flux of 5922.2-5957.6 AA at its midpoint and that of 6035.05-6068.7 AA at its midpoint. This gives 0.4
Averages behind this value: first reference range 0.603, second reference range 0.601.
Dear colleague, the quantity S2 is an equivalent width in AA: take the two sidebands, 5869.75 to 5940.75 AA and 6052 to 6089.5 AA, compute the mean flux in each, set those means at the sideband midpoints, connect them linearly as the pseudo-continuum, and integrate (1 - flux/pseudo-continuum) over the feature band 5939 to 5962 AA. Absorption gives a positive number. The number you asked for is 0.1 AA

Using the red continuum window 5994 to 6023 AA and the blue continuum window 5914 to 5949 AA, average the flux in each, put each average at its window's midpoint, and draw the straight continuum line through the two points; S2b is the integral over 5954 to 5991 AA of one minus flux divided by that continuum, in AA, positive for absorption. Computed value 0.36 AA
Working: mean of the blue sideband 0.607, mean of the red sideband 0.596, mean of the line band 0.595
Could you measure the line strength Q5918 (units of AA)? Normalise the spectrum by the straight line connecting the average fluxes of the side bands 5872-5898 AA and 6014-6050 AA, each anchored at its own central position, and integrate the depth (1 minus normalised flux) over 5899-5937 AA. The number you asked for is -1.7 AA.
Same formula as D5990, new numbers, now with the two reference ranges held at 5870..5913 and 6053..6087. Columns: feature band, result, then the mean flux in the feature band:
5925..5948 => -0.56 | 0.605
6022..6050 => -0.26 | 0.6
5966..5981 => -0.10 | 0.596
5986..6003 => -0.34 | 0.604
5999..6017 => -0.02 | 0.594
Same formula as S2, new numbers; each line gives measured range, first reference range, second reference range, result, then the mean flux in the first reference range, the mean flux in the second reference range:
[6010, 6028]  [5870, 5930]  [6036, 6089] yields 0.2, 0.594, 0.598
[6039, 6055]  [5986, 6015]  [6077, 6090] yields -0.3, 0.598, 0.587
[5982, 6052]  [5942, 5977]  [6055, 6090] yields -0.4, 0.595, 0.595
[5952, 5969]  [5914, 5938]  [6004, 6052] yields 0.3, 0.61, 0.597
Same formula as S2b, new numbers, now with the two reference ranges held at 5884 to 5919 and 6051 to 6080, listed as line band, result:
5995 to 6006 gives -0.20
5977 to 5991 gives -0.07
